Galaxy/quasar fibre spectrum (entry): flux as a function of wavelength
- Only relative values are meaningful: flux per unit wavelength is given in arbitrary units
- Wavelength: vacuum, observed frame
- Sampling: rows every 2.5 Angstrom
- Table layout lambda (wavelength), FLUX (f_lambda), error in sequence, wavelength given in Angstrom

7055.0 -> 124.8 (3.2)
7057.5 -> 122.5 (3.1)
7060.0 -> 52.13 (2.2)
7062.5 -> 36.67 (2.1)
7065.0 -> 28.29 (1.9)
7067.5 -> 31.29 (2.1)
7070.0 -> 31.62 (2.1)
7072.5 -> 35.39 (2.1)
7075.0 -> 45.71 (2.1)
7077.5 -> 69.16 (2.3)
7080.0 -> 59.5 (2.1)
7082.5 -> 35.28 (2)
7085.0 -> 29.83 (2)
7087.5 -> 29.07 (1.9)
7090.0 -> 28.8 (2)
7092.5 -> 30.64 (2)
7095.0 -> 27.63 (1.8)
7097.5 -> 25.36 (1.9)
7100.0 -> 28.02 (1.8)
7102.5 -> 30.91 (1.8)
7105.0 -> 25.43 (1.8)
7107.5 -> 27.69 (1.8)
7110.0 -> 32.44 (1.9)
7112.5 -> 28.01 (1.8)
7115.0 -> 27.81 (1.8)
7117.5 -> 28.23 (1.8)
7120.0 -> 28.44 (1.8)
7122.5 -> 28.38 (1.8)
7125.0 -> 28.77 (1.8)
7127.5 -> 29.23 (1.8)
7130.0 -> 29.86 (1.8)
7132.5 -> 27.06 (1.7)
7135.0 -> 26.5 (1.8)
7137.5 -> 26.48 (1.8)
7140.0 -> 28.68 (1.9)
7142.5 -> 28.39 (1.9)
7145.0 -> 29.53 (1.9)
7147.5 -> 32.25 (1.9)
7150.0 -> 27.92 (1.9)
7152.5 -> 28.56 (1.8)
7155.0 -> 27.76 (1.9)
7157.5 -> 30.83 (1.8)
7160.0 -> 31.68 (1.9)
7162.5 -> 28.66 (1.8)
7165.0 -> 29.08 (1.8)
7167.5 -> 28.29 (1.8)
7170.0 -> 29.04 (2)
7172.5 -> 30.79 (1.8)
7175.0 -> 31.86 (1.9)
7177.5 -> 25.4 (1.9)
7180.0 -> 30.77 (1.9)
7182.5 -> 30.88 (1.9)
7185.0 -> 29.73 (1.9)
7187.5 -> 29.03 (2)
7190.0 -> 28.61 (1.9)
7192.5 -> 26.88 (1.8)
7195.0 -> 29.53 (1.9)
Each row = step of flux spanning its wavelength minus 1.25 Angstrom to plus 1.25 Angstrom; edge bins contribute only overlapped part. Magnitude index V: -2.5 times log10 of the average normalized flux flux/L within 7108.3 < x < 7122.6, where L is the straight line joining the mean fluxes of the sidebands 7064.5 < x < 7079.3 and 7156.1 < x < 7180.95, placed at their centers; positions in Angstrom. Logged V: 0.24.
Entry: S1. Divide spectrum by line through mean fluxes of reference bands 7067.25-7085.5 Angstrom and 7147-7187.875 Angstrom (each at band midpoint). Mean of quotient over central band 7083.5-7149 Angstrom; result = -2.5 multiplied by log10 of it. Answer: 0.281 mag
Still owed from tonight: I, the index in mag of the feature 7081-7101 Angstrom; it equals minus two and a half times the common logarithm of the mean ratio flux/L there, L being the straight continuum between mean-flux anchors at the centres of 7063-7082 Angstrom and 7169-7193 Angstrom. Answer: 0.33 mag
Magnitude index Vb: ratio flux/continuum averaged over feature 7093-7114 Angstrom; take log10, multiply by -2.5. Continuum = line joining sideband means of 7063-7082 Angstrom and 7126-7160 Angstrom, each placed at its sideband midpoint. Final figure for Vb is 0.27 mag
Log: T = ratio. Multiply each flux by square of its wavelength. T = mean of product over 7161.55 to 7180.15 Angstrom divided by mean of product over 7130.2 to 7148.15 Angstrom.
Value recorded 1.04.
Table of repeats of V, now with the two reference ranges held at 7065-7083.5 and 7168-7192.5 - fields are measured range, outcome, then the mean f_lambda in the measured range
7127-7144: 0.247 mag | 28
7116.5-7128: 0.276 mag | 28.6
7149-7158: 0.149 mag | 28.6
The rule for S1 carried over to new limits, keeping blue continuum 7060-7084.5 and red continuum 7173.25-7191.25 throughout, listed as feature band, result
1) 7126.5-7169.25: 0.15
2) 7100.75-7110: 0.31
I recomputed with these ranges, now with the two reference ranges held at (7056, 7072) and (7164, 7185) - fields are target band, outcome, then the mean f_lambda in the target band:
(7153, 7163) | 0.10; 29.7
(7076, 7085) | -0.07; 51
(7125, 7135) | 0.32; 28.4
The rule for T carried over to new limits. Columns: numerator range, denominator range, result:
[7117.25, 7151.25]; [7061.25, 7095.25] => 0.78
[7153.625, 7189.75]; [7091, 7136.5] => 1.06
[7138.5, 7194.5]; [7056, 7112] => 0.76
